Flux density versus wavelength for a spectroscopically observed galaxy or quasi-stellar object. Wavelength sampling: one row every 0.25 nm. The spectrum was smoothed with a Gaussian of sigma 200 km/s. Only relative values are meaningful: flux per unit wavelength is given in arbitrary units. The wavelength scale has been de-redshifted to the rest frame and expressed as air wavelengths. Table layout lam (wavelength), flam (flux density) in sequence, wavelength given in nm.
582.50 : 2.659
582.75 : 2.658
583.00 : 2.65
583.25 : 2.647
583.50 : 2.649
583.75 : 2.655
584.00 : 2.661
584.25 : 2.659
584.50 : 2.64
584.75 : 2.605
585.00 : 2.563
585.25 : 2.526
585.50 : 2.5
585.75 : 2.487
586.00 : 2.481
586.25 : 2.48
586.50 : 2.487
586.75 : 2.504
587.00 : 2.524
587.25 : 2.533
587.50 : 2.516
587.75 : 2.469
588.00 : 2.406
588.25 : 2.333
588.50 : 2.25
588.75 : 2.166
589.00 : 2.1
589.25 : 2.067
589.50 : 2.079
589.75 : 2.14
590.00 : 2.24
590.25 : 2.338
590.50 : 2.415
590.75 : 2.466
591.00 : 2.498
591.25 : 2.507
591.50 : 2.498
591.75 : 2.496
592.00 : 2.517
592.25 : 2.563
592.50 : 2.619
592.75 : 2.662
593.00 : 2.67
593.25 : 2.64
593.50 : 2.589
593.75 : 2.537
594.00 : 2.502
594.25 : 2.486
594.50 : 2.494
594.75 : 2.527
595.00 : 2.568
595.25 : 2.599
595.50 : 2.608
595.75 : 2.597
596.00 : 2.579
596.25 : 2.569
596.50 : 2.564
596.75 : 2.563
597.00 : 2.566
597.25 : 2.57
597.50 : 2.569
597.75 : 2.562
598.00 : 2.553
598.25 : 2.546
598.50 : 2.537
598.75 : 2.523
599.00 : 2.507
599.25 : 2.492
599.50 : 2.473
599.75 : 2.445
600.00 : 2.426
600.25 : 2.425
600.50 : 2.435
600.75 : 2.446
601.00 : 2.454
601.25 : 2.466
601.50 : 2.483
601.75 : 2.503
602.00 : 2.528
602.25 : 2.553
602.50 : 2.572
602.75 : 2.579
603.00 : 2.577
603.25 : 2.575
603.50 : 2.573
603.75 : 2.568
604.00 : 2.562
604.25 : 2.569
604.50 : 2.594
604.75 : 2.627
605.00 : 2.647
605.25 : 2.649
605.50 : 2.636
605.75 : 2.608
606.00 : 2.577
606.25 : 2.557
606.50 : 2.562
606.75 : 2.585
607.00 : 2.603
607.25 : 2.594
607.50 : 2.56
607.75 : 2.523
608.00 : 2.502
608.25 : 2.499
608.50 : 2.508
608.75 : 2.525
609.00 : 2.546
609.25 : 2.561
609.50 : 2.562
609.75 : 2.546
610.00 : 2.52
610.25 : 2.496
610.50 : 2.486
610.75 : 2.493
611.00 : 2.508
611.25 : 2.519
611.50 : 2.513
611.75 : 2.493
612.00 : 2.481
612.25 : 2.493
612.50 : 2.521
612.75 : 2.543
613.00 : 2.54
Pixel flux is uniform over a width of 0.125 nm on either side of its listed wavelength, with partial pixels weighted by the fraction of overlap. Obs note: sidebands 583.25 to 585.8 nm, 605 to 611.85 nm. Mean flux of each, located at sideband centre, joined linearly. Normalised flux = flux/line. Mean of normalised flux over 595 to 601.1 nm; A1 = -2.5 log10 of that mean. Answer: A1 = 0.02 mag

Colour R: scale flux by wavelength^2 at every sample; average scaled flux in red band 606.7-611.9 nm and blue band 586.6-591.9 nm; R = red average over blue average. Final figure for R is 1.1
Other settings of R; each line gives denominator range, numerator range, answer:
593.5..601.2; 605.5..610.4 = 1.05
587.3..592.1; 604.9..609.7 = 1.16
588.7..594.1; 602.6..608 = 1.12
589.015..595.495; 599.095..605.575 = 1.06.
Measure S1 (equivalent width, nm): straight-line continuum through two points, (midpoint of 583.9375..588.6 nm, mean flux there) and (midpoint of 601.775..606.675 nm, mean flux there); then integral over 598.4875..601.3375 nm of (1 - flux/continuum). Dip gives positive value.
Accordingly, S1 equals 0.11 nm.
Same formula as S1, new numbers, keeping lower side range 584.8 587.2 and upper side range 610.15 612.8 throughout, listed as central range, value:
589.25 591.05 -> 0.160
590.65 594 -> -0.066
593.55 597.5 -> -0.077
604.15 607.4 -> -0.124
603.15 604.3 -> -0.029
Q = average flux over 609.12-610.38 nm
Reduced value 2.54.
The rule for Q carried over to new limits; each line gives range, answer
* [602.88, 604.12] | 2.57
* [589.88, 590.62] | 2.33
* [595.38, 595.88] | 2.6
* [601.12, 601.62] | 2.47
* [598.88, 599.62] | 2.49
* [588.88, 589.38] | 2.08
